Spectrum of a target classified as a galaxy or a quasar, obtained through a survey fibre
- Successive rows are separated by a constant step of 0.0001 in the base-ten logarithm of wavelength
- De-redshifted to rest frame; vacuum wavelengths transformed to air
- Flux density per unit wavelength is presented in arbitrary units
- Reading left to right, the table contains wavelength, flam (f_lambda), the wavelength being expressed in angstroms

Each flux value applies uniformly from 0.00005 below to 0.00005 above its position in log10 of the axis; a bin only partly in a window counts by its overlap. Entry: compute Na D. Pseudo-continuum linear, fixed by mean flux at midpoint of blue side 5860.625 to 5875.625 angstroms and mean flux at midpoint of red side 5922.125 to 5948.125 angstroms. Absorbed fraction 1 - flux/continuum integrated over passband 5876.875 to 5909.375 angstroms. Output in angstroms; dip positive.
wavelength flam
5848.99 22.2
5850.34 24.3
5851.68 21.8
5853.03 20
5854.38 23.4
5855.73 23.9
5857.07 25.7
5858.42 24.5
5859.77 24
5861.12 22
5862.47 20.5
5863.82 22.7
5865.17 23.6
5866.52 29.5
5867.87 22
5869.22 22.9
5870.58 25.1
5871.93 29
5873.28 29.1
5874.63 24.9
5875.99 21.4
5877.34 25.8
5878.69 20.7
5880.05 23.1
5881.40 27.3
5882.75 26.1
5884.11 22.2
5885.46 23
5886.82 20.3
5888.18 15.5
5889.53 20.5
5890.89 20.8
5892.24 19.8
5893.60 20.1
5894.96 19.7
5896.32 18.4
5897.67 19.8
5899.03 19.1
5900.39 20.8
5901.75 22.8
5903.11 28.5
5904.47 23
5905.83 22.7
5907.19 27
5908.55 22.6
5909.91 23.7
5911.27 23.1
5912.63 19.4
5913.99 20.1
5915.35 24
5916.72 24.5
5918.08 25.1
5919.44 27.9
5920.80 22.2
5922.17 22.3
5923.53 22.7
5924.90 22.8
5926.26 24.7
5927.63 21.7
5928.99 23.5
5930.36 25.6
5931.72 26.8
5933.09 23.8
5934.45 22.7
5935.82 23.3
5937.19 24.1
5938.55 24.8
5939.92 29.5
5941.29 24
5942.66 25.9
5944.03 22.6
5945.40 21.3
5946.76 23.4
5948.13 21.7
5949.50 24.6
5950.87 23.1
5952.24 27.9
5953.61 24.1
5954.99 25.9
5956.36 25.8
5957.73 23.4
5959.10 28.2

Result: 3.1 angstroms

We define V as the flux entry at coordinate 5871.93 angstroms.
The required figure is 29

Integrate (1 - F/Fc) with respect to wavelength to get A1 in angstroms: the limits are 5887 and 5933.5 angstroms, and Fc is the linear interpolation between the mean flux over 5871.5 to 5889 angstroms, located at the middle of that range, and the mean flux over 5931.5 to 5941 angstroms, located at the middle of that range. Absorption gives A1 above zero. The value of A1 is 3.5 angstroms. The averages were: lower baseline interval 23.6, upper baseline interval 24.9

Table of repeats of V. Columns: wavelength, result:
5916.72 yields 24.5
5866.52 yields 29.5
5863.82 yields 22.7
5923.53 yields 22.7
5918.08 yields 25.1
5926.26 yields 24.7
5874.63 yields 24.9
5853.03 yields 20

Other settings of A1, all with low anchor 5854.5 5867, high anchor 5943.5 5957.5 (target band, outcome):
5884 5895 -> 1.8 angstroms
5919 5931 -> 0.2 angstroms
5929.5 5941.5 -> -0.5 angstroms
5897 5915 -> 1.1 angstroms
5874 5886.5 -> 0.1 angstroms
